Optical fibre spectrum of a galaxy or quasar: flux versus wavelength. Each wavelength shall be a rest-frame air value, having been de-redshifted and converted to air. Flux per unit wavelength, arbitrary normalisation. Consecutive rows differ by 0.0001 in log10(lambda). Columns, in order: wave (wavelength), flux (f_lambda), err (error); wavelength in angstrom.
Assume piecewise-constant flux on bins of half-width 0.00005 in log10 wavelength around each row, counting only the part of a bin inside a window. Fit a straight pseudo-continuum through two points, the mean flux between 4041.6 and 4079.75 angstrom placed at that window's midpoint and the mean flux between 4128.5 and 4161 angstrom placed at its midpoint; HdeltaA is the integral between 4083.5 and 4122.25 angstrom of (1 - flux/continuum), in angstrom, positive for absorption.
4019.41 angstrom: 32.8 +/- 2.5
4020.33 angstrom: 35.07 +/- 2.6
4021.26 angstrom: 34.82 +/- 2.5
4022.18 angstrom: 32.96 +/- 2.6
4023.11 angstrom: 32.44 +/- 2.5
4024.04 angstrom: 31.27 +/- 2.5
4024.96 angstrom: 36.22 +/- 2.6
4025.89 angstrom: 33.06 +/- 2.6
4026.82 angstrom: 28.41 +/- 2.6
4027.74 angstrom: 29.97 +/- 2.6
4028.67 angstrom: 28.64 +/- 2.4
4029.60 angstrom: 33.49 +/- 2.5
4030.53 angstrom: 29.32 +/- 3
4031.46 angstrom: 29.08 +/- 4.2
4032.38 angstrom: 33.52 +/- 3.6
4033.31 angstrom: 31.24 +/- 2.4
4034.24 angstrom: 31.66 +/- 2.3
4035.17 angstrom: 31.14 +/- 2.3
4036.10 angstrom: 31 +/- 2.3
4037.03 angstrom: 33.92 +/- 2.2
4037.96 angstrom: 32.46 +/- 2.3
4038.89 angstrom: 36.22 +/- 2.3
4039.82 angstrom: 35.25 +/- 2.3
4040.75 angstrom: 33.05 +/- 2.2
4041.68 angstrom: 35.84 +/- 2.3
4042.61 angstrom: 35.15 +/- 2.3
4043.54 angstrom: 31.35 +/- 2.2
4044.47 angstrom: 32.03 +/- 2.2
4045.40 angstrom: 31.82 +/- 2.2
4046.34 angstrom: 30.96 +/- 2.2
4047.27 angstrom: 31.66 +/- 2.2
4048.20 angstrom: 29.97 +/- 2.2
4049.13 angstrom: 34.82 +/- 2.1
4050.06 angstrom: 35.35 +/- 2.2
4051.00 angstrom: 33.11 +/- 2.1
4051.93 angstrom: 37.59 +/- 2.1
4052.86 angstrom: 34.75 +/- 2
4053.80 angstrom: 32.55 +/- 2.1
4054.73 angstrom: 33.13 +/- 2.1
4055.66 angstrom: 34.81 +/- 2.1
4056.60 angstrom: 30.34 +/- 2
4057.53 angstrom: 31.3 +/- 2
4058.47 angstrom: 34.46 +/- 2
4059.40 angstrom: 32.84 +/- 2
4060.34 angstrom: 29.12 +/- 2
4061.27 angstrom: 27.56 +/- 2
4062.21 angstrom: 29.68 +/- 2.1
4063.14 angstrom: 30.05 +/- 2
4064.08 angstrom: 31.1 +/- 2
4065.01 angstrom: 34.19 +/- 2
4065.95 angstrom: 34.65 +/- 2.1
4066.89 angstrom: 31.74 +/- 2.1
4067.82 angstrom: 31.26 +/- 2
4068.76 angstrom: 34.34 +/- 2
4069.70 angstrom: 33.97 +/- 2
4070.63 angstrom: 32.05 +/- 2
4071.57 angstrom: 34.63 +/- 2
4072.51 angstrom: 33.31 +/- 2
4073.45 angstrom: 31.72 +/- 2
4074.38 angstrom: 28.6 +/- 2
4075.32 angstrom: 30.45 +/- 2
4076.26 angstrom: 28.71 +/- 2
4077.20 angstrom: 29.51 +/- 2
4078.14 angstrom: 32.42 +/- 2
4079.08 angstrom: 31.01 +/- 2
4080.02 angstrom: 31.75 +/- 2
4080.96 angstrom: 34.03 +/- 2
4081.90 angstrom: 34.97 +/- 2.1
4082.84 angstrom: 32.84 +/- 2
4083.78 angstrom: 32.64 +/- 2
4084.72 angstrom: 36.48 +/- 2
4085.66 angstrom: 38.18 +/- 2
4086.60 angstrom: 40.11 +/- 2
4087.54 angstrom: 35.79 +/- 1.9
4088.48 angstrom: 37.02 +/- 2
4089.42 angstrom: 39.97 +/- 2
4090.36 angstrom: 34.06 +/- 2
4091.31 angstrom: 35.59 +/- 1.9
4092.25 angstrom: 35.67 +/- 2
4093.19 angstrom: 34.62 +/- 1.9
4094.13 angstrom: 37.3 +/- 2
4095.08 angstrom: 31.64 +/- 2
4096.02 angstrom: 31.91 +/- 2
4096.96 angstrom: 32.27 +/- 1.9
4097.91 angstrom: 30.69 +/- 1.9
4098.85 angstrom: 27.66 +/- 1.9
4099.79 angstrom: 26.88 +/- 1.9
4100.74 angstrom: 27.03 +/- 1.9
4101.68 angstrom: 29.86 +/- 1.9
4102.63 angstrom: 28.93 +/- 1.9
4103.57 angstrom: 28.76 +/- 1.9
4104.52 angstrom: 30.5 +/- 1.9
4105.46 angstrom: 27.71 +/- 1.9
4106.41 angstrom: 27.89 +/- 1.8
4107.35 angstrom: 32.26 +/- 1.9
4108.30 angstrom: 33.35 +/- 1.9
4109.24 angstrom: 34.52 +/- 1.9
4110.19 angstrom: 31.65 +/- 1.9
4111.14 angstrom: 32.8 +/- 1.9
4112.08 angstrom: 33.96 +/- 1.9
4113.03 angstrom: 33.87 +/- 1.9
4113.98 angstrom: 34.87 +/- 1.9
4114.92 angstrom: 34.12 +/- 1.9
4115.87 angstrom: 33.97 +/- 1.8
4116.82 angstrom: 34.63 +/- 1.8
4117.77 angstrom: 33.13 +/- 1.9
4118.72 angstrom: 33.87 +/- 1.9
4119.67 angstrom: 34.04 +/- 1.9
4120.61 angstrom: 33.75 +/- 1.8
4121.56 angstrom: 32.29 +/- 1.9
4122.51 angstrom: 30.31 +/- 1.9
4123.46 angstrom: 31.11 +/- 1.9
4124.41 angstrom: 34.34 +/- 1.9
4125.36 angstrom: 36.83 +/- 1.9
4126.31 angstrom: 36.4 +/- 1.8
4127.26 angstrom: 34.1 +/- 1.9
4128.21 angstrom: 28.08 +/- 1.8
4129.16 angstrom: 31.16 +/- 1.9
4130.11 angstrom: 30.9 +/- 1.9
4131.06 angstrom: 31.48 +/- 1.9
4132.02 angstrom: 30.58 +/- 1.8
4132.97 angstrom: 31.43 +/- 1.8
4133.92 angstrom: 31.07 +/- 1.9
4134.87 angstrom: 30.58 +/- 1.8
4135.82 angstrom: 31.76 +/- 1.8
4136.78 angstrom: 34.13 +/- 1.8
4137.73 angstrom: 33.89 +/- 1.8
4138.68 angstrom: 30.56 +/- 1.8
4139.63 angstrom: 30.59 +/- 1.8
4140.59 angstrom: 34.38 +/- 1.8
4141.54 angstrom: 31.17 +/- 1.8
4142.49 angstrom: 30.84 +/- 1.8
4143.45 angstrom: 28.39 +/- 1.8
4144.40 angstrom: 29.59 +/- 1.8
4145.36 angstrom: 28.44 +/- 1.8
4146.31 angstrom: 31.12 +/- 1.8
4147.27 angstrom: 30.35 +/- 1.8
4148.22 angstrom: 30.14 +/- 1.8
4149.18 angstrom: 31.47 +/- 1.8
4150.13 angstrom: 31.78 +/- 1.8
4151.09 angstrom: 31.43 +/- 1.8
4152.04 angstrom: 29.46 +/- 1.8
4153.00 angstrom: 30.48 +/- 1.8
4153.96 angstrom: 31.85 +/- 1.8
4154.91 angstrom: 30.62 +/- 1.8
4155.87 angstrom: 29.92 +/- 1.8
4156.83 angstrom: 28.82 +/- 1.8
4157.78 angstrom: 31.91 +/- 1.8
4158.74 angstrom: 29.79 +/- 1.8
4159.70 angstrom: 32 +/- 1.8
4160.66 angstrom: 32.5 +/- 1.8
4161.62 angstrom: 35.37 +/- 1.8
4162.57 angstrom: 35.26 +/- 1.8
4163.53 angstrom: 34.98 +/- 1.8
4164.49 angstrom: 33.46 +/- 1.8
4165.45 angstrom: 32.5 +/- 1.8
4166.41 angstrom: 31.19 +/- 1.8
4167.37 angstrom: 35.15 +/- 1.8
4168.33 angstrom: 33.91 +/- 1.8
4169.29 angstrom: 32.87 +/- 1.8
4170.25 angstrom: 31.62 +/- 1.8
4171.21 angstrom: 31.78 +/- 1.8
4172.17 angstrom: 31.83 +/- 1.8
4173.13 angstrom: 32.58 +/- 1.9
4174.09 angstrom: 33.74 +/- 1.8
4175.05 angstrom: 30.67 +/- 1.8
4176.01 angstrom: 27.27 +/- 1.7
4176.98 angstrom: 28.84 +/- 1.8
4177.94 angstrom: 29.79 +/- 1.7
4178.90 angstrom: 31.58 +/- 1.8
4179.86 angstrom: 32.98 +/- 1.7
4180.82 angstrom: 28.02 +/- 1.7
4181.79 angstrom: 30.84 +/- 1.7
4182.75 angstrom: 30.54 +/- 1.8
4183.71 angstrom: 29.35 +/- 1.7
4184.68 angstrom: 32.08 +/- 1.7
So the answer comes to -1.8 angstrom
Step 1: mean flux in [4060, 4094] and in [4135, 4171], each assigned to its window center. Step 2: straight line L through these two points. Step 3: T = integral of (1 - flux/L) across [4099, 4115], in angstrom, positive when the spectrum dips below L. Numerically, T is 0.8 angstrom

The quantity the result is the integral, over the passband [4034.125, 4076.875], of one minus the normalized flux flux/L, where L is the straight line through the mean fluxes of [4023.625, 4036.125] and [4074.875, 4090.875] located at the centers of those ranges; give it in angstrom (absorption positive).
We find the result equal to 0.2 angstrom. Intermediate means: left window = 31.3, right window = 34.1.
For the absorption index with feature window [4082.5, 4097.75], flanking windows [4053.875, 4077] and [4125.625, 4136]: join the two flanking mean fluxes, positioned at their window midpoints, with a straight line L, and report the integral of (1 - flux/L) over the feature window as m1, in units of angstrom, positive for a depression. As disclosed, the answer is -1.69 angstrom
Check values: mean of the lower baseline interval 31.8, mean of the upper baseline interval 31.7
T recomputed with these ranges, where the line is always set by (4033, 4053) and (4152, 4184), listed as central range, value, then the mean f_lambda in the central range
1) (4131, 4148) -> 0.46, 31.1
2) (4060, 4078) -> 0.78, 31.4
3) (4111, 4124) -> -0.45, 33.4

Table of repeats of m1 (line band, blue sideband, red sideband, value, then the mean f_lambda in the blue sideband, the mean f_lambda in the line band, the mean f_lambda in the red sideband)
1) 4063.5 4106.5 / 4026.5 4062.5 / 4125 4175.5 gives -0.6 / 32.3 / 32.6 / 31.8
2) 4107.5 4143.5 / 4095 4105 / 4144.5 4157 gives -3.2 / 29.6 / 32.6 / 30.5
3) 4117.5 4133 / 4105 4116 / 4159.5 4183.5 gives -0.1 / 32.5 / 32.6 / 32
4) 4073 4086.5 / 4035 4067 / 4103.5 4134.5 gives 0.0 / 32.7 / 32.6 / 32.5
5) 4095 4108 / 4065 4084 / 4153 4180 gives 1.1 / 32.3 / 29.6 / 31.9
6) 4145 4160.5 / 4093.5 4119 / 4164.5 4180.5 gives 0.5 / 31.7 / 30.7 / 31.8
